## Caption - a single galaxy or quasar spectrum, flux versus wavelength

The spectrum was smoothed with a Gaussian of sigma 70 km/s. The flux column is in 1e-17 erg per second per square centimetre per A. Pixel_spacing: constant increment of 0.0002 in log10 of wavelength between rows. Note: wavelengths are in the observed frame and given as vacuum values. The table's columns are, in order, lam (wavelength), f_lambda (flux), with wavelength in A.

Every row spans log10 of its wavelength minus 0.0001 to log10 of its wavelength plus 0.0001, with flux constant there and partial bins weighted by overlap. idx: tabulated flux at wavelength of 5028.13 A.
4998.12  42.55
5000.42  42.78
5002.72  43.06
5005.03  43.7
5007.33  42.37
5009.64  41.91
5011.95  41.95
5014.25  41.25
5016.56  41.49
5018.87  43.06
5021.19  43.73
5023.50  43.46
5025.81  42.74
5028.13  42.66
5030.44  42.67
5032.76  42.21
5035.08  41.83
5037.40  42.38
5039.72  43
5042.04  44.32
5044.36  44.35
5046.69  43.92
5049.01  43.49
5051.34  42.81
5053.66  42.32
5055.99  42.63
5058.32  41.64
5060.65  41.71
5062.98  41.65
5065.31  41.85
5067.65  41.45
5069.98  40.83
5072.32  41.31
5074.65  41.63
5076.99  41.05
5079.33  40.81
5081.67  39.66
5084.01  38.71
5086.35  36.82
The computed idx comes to 42.66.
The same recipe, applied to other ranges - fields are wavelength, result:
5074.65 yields 41.63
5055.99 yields 42.63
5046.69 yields 43.92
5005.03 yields 43.7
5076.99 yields 41.05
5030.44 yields 42.67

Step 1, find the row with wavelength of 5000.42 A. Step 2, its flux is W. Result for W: 42.78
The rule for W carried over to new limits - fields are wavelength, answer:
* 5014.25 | 41.25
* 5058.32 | 41.64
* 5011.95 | 41.95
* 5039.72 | 43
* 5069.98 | 40.83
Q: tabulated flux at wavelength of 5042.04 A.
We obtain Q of 44.32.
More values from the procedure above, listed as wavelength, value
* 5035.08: 41.83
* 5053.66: 42.32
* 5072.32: 41.31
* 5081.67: 39.66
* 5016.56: 41.49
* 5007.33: 42.37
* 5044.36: 44.35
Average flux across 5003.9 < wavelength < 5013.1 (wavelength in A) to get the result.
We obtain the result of 42.5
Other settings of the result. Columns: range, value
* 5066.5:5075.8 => 41.3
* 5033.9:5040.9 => 42.4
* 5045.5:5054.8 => 43.1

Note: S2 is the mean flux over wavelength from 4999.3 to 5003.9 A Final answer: 42.9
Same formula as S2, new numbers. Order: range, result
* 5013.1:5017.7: 41.4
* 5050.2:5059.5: 42.4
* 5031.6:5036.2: 42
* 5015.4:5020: 42.3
